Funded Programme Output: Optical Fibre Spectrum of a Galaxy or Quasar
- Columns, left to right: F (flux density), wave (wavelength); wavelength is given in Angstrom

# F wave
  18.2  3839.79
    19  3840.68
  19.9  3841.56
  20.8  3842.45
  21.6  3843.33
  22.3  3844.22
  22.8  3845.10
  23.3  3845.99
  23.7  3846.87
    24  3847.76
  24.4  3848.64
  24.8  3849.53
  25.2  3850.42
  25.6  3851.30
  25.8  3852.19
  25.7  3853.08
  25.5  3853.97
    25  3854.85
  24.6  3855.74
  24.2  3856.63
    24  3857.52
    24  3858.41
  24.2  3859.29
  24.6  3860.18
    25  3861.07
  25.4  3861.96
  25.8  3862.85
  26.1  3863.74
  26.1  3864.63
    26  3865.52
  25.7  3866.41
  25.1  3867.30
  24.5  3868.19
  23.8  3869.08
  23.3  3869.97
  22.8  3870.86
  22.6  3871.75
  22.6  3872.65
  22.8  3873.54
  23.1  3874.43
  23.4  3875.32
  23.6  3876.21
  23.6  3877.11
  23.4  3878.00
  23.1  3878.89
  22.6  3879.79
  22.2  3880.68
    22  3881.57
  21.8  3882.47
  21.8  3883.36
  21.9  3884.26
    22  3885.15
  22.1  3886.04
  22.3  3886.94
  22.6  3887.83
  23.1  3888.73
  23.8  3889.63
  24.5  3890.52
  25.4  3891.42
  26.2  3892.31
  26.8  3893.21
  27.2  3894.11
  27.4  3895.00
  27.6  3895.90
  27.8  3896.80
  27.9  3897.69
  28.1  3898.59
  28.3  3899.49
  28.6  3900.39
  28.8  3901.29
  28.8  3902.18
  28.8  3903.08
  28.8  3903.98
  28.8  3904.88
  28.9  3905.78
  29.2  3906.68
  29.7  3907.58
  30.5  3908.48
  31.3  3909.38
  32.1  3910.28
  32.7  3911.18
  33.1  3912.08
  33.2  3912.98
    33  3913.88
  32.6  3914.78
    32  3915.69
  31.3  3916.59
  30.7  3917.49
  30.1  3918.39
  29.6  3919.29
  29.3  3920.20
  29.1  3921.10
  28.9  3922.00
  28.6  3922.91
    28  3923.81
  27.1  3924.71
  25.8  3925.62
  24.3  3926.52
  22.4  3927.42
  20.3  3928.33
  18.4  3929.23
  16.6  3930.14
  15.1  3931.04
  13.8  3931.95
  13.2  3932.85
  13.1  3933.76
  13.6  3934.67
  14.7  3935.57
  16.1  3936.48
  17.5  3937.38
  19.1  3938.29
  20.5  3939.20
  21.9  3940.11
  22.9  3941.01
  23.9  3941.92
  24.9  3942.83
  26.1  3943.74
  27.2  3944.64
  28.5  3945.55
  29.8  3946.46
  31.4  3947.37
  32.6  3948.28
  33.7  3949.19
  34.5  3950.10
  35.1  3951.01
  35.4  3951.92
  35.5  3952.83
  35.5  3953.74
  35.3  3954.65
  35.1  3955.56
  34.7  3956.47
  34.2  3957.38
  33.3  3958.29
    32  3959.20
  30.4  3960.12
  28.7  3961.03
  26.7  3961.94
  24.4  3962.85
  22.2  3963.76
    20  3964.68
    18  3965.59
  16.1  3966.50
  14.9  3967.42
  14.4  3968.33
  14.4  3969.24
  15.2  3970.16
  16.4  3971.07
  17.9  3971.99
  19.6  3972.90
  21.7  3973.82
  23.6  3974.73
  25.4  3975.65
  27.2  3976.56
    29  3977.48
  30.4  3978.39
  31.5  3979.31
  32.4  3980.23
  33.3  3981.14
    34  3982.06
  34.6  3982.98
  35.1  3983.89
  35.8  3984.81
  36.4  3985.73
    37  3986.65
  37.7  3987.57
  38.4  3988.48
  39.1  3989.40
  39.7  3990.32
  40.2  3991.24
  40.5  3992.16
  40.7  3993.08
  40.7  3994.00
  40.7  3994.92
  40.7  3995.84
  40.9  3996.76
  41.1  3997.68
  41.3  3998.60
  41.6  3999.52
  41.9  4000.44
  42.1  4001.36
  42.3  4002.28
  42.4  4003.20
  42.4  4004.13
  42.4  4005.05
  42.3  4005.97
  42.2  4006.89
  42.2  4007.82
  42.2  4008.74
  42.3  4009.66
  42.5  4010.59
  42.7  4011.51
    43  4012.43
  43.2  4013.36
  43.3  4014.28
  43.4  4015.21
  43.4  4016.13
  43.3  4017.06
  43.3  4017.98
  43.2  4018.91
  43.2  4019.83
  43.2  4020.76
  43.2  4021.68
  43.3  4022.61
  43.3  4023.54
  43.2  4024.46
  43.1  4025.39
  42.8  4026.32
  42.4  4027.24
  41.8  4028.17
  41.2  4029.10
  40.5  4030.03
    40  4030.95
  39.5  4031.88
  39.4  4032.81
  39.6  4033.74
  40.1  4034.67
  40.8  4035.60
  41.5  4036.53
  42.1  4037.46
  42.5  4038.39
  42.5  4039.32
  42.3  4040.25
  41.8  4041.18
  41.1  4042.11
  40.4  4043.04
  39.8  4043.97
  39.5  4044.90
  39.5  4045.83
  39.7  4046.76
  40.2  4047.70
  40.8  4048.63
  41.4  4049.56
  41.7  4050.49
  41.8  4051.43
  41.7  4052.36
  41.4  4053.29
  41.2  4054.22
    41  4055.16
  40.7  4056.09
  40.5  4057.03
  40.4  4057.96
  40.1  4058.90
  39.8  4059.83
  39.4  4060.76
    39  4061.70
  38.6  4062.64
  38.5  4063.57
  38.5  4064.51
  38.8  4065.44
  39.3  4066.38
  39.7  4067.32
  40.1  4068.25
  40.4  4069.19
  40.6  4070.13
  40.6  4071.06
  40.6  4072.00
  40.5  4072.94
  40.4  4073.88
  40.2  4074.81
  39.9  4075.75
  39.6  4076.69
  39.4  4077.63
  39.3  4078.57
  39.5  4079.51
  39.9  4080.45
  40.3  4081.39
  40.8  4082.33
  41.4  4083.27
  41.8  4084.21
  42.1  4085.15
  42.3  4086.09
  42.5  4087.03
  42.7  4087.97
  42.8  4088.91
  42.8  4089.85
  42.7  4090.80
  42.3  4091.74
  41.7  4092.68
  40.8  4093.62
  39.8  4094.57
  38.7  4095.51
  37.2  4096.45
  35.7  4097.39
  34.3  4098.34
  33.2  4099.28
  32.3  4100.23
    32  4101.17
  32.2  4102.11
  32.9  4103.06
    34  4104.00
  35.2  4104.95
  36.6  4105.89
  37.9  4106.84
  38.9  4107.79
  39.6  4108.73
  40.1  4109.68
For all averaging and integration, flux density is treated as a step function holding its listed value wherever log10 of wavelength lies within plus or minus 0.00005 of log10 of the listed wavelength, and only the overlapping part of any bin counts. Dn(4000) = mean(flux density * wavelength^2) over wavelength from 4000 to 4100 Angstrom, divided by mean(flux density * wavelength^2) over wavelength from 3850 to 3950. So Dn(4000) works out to 1.75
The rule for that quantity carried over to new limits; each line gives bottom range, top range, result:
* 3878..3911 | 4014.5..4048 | 1.70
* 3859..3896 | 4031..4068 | 1.84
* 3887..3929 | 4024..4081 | 1.54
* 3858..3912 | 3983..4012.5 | 1.67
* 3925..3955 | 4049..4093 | 1.79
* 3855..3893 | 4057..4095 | 1.89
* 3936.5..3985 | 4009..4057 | 1.61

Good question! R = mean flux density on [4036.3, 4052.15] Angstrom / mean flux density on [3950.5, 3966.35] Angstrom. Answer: 1.36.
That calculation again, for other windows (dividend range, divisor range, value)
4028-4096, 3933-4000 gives 1.40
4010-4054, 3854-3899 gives 1.72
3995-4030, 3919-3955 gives 1.70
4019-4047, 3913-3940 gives 1.77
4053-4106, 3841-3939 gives 1.58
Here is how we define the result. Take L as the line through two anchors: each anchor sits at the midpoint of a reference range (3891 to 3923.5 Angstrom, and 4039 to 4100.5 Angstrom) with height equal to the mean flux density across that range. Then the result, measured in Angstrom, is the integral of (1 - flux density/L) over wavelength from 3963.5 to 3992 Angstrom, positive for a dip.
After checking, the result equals 5.5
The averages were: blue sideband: 29.5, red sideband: 40.2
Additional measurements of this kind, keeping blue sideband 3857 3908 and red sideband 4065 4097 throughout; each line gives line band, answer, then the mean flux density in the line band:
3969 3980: 3.16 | 23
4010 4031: -4.03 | 42.8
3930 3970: 7.53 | 24.7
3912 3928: -0.71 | 29.2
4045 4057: -0.81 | 40.9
